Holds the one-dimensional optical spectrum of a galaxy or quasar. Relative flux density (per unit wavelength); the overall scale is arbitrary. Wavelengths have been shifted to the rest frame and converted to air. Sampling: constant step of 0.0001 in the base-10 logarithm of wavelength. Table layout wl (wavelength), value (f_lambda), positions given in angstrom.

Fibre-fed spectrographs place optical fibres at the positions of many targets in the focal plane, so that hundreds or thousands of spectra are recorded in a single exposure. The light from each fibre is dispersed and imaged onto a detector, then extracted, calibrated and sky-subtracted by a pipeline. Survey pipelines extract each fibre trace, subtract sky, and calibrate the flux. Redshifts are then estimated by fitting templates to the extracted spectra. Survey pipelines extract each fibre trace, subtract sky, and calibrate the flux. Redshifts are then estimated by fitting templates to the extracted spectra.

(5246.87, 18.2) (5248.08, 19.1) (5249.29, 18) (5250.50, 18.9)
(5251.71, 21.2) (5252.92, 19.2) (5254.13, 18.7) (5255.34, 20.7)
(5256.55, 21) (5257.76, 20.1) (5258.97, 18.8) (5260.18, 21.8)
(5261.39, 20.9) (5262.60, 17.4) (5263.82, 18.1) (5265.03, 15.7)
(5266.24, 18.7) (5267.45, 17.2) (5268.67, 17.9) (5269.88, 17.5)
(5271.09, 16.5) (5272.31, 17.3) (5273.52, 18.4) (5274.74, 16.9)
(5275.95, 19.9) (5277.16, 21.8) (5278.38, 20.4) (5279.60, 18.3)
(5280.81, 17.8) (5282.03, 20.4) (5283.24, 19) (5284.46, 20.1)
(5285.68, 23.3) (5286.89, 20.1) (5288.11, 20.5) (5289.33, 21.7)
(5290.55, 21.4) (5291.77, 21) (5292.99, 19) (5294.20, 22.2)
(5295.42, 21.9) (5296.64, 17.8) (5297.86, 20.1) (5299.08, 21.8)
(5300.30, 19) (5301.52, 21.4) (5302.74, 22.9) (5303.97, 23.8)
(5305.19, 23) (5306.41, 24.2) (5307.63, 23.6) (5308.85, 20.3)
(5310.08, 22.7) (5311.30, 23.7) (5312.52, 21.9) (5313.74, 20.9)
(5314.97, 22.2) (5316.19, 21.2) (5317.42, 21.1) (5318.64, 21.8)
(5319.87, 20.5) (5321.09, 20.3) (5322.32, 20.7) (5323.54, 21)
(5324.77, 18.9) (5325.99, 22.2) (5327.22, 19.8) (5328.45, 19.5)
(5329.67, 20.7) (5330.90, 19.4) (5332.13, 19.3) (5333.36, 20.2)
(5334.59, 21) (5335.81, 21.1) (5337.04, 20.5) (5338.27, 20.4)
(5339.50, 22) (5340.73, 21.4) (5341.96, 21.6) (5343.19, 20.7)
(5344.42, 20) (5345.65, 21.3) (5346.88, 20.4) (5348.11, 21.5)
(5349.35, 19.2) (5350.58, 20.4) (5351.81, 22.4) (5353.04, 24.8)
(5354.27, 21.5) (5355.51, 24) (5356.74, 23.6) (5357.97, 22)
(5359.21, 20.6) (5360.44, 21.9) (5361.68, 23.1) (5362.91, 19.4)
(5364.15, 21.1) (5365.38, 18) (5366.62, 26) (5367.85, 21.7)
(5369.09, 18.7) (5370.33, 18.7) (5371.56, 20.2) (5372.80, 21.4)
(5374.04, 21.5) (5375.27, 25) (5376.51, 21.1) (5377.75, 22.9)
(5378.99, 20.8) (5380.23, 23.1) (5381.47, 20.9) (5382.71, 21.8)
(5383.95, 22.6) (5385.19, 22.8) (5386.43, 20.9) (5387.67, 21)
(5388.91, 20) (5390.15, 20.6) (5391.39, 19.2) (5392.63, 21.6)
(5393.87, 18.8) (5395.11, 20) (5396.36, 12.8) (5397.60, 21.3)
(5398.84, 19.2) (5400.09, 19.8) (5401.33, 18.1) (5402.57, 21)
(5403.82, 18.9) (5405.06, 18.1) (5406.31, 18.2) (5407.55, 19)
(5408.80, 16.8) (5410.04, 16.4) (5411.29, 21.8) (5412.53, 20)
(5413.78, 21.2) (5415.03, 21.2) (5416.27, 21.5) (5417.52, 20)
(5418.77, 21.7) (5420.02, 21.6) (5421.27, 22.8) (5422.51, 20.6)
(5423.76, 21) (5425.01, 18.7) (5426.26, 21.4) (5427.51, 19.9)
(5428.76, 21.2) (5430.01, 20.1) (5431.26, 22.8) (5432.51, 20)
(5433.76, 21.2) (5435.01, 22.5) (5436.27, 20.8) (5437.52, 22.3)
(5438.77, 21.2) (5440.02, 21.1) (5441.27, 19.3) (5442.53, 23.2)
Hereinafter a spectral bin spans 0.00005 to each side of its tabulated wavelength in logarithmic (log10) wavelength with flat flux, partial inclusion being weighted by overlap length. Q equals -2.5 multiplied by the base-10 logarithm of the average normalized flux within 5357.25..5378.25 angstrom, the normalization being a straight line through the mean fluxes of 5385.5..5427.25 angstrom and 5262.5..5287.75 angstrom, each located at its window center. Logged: -0.10 mag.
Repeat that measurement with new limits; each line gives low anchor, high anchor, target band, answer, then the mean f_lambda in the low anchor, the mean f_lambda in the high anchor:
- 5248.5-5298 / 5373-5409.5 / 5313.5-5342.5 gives -0.05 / 19.4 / 20.3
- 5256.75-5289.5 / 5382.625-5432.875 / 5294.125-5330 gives -0.10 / 19.1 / 20.1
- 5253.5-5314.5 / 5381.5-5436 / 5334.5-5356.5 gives -0.06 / 20.2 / 20.2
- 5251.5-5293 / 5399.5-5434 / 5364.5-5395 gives -0.07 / 19.4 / 20.2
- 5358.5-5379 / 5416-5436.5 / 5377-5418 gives 0.06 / 21.3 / 21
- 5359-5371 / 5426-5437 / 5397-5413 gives 0.10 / 20.9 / 21.1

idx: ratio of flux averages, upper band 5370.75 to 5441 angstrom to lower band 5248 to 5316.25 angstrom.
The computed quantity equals 1.0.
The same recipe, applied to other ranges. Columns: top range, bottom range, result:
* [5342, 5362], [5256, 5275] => 1.18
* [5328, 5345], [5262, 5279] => 1.14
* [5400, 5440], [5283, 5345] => 0.97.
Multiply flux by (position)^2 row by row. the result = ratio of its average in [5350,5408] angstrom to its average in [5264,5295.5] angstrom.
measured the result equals 1.12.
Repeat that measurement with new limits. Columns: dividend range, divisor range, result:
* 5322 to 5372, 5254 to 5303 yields 1.10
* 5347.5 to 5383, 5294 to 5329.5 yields 1.03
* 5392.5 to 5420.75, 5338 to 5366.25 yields 0.93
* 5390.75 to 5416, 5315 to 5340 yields 0.96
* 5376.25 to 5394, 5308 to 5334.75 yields 1.04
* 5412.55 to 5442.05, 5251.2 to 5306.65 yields 1.12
